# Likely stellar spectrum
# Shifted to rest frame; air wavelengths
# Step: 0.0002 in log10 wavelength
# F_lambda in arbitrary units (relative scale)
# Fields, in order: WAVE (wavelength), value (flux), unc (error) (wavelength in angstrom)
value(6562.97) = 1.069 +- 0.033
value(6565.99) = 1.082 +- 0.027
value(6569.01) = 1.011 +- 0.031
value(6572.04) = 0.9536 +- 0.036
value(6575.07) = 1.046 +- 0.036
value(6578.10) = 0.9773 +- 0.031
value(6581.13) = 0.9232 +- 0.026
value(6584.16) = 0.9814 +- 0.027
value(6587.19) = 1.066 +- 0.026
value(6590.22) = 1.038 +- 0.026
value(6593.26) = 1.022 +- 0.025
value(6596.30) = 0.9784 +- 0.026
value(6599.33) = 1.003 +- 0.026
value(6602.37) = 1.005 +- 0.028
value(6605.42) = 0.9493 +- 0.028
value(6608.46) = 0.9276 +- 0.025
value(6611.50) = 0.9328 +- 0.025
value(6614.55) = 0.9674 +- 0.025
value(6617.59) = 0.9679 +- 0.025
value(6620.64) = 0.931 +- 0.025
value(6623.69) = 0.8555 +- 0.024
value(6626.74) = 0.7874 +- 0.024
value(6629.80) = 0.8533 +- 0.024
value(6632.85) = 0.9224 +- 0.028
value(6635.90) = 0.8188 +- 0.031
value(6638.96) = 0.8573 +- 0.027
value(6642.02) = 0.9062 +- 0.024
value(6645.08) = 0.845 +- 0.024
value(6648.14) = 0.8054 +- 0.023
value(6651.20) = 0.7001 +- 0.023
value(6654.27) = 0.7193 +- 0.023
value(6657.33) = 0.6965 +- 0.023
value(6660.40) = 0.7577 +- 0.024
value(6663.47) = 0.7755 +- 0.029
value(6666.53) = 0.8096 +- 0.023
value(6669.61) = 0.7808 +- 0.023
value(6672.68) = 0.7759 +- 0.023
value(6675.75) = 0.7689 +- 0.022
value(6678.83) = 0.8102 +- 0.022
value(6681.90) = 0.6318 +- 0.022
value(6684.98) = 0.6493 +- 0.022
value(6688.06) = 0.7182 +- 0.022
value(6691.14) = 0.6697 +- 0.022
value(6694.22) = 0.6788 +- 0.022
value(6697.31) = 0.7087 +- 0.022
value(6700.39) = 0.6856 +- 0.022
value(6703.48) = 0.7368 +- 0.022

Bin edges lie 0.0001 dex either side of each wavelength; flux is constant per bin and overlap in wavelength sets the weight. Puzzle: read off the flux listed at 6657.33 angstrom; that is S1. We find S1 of 0.6965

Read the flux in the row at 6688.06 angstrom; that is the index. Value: 0.7182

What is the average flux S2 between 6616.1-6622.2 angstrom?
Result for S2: 0.948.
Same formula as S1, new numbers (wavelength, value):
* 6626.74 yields 0.7874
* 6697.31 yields 0.7087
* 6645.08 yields 0.845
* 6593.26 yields 1.022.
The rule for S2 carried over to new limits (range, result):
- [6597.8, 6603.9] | 1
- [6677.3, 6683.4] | 0.722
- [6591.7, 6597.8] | 0.999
